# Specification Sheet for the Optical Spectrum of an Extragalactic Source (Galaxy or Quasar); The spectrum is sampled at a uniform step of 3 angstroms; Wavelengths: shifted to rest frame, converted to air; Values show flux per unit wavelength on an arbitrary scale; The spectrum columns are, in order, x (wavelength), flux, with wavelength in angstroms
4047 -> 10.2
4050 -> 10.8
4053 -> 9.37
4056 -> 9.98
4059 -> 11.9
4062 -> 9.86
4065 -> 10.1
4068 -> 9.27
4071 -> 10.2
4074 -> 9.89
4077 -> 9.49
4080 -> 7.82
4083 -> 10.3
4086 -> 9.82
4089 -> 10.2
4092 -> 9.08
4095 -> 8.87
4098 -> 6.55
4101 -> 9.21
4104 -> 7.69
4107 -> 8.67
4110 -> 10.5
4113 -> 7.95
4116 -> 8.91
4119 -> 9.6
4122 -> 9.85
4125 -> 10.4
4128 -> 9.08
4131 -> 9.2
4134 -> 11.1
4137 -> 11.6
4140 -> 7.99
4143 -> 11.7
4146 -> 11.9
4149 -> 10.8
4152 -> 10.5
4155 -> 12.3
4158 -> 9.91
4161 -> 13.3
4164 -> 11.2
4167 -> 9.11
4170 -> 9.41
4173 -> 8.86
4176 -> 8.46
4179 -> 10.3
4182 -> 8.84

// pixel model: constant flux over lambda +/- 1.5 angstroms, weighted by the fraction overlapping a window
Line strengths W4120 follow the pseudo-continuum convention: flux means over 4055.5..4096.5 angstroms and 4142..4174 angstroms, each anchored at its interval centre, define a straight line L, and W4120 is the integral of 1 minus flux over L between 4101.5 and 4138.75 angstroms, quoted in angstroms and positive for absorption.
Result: 3.0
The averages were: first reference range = 9.76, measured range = 9.53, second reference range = 10.8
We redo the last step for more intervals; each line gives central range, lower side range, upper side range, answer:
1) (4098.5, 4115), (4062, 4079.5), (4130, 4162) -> 2.6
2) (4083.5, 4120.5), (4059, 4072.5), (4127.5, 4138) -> 4.5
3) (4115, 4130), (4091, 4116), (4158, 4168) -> -0.3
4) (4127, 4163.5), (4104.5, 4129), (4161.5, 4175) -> -4.5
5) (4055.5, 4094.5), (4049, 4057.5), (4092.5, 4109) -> -2.4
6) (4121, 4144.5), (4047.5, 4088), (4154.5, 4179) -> 0.0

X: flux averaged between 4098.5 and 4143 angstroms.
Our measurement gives 9.42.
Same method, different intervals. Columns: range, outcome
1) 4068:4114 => 9.1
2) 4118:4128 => 9.84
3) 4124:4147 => 10.3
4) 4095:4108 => 8.1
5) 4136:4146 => 10.6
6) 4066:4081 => 9.41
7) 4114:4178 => 10.2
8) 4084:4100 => 8.96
